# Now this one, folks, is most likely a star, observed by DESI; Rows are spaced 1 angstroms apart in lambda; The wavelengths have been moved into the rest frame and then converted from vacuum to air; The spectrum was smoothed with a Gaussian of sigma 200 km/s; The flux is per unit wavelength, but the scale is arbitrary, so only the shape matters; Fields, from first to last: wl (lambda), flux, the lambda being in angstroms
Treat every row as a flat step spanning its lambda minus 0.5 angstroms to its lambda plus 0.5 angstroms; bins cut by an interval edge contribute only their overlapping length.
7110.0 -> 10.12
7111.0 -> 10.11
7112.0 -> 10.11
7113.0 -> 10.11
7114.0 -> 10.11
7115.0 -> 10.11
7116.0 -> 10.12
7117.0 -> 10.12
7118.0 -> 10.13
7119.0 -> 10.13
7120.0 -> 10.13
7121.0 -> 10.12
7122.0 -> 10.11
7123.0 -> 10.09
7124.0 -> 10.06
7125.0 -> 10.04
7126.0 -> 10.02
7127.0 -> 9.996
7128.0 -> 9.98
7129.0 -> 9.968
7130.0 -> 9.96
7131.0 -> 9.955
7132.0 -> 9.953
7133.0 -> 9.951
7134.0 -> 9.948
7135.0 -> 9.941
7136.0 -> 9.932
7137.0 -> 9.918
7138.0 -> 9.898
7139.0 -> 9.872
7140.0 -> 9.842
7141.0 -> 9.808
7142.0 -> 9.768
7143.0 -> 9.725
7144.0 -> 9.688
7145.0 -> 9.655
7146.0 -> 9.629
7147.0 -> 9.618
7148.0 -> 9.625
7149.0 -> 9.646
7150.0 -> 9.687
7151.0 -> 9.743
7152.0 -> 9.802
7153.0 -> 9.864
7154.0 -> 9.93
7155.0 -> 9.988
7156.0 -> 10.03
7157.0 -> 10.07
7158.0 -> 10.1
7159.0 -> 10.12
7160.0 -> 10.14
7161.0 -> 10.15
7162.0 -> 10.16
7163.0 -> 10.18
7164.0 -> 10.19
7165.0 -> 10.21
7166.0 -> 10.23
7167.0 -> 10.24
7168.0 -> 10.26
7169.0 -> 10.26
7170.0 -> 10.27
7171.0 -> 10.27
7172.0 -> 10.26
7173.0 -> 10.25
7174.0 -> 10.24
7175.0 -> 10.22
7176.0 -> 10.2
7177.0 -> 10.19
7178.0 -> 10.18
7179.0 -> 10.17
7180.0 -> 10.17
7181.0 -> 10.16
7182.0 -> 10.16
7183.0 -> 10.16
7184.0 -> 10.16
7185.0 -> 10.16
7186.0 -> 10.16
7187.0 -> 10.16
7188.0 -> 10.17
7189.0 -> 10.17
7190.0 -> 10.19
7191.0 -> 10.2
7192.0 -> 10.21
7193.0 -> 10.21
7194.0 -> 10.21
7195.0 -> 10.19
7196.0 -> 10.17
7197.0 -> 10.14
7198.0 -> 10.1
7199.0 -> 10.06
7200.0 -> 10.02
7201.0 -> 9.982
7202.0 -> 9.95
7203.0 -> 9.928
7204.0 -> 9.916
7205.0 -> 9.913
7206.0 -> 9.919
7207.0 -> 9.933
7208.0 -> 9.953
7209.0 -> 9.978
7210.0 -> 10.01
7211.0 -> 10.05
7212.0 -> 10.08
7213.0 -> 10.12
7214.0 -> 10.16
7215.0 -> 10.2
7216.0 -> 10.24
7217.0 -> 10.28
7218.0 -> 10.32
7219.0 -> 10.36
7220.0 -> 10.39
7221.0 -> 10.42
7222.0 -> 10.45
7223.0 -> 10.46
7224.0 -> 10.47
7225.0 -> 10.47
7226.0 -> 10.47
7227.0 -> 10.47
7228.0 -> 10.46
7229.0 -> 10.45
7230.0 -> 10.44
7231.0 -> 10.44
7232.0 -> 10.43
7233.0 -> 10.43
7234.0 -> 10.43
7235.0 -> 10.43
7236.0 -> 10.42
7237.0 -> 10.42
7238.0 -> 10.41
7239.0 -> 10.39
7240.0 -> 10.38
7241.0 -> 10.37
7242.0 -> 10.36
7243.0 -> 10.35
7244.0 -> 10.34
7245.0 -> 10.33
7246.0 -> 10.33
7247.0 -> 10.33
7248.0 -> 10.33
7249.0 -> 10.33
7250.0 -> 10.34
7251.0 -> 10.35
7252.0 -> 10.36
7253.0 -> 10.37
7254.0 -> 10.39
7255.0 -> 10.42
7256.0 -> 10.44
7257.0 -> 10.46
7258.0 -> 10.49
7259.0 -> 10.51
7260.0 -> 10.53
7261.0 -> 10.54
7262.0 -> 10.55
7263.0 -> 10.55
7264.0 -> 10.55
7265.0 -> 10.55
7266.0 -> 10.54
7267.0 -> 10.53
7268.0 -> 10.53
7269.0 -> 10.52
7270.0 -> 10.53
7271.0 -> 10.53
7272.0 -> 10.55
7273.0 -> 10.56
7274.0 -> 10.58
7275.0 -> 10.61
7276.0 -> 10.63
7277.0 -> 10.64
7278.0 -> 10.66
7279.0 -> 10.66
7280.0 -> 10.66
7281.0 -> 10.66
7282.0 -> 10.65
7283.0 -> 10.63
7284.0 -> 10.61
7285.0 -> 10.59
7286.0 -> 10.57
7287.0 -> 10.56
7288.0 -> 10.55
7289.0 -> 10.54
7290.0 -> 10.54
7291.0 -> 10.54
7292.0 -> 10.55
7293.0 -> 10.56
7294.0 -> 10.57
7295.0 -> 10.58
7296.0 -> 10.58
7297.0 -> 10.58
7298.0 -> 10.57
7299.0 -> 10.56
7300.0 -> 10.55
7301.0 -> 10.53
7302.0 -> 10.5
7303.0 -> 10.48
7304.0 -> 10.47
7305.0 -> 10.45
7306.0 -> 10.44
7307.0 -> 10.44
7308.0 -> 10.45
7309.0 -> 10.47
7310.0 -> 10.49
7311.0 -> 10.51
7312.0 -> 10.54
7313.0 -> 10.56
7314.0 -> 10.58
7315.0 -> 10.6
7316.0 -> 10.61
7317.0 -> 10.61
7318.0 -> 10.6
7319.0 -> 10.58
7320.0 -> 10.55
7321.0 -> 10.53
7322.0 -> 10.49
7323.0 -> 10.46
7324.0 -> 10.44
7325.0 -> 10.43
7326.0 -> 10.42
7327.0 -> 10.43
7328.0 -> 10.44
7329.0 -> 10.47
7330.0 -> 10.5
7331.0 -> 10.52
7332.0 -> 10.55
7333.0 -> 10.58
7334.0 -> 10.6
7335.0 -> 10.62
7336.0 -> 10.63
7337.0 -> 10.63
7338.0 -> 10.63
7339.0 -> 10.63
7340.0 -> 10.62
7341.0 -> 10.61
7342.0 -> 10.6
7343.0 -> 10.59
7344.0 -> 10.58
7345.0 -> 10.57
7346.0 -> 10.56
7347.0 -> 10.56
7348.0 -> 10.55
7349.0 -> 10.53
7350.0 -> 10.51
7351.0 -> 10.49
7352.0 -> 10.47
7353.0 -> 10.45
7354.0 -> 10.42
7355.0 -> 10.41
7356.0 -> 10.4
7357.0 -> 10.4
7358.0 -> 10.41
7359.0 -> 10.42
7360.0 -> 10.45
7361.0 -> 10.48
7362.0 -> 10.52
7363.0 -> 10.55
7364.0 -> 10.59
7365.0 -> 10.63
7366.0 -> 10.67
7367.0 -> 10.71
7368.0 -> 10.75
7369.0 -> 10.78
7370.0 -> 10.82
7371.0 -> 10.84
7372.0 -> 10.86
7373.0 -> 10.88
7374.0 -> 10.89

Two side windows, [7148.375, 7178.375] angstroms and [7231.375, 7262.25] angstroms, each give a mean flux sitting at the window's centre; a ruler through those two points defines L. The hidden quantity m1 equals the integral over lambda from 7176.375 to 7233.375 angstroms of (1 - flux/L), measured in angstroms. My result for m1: 0.3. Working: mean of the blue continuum 10.1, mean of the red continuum 10.4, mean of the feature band 10.2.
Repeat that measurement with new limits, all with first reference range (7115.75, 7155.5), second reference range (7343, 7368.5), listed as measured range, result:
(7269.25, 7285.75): -0.5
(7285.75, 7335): -0.6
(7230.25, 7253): -0.4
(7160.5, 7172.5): -0.3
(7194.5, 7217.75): 0.1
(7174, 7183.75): -0.1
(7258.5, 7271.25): -0.3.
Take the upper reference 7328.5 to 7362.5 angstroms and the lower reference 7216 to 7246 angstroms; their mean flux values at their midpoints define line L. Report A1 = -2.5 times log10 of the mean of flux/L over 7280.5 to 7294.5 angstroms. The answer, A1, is -0.01 mag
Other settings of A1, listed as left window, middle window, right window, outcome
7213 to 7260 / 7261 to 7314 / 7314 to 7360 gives -0.01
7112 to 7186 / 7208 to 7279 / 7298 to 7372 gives -0.01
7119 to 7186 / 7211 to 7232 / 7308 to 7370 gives -0.01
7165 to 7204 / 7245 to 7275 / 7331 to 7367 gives -0.01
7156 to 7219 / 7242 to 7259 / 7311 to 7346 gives -0.01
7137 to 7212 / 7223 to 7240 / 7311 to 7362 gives -0.02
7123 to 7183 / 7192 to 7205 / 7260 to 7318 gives 0.01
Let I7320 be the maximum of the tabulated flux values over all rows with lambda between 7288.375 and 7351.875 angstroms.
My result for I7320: 10.63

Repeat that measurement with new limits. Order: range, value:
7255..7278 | 10.66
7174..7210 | 10.24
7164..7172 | 10.27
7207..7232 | 10.47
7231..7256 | 10.44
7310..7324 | 10.61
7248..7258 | 10.49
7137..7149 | 9.918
